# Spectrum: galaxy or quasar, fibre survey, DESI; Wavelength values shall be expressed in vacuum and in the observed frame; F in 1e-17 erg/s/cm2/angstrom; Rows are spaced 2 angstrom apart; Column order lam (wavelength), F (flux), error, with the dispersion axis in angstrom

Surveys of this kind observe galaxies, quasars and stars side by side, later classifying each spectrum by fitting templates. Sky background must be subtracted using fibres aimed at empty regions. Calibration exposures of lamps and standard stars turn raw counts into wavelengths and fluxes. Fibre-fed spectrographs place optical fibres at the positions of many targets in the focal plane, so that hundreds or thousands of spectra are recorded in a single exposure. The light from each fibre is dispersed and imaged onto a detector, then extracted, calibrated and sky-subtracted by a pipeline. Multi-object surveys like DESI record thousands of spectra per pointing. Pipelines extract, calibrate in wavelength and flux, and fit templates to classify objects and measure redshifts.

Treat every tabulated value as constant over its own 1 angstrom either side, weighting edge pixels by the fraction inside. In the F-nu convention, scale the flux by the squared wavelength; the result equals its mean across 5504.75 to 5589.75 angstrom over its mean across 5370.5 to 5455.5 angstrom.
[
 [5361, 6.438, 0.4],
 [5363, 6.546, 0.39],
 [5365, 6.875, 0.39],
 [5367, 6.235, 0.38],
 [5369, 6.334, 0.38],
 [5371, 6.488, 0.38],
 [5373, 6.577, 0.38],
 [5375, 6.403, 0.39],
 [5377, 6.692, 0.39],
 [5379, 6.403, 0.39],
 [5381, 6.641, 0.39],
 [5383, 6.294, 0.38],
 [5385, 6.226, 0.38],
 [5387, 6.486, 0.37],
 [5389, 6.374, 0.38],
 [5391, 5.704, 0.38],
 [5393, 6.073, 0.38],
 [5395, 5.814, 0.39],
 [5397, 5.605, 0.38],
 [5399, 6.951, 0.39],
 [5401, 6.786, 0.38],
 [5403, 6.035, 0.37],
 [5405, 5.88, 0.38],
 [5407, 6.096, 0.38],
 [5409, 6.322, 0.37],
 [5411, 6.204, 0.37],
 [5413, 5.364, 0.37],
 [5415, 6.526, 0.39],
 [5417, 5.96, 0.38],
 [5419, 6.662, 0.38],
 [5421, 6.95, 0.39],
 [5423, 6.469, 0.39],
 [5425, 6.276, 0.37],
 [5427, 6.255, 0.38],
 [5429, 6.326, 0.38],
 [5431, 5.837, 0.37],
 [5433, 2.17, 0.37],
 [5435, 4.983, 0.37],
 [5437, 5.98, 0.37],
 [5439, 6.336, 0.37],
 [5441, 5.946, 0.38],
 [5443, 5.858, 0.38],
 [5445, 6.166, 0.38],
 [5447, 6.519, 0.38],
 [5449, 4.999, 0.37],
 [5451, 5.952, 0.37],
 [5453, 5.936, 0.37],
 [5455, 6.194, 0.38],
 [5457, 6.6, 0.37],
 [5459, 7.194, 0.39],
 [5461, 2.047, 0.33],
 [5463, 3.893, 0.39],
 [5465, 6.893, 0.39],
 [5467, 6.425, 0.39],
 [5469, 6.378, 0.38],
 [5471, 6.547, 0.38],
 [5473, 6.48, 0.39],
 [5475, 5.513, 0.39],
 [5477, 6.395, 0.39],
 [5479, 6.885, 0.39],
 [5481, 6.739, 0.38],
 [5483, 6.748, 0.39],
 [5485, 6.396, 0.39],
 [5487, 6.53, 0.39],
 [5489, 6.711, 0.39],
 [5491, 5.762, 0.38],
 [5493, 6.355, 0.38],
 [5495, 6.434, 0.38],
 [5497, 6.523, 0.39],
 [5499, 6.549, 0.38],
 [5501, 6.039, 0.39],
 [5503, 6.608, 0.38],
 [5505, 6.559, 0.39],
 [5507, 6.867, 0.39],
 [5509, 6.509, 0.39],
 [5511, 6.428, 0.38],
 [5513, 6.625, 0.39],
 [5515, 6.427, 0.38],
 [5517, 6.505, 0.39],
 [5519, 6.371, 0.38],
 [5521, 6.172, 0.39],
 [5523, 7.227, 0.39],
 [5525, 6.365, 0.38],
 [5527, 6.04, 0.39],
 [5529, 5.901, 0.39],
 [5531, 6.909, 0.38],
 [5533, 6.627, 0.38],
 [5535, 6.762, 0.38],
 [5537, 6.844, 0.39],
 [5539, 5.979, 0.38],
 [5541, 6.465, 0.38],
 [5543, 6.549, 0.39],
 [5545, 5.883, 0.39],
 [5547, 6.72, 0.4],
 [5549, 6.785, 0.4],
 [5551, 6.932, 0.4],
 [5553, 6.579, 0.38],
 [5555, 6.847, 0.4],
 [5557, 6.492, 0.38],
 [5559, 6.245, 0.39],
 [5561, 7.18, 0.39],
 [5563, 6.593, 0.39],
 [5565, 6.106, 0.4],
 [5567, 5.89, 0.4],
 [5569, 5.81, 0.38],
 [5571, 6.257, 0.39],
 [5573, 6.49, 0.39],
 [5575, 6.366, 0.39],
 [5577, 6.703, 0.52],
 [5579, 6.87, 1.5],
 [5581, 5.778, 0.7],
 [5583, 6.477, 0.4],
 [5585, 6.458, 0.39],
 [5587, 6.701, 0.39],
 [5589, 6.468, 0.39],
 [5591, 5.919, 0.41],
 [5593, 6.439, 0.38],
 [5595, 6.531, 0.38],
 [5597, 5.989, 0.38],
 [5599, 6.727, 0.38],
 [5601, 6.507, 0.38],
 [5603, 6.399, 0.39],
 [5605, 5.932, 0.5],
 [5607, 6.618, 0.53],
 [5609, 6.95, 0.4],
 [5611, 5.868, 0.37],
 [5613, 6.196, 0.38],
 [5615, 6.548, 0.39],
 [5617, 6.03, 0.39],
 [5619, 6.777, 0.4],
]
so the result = 1.12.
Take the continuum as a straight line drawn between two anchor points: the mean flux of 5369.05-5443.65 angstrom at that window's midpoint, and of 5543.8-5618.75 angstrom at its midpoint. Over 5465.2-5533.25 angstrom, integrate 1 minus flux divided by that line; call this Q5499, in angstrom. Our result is -2.03 angstrom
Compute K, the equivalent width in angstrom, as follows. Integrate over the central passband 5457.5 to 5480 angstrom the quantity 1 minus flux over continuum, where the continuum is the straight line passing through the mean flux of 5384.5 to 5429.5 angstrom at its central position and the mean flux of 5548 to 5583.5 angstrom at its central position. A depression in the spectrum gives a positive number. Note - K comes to 1.5 angstrom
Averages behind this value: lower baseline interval 6.23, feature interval 5.89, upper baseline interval 6.47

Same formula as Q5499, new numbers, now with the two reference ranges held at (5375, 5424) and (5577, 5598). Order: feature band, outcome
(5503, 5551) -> -1.26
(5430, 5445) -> 2.23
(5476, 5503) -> -0.63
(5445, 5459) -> 0.40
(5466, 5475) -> -0.06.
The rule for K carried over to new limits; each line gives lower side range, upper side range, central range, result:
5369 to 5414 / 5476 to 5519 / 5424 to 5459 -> 3.0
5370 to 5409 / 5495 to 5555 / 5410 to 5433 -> 1.0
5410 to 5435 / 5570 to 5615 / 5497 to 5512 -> -0.9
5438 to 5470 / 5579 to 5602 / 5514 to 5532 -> -1.0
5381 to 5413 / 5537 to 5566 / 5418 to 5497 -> 3.7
